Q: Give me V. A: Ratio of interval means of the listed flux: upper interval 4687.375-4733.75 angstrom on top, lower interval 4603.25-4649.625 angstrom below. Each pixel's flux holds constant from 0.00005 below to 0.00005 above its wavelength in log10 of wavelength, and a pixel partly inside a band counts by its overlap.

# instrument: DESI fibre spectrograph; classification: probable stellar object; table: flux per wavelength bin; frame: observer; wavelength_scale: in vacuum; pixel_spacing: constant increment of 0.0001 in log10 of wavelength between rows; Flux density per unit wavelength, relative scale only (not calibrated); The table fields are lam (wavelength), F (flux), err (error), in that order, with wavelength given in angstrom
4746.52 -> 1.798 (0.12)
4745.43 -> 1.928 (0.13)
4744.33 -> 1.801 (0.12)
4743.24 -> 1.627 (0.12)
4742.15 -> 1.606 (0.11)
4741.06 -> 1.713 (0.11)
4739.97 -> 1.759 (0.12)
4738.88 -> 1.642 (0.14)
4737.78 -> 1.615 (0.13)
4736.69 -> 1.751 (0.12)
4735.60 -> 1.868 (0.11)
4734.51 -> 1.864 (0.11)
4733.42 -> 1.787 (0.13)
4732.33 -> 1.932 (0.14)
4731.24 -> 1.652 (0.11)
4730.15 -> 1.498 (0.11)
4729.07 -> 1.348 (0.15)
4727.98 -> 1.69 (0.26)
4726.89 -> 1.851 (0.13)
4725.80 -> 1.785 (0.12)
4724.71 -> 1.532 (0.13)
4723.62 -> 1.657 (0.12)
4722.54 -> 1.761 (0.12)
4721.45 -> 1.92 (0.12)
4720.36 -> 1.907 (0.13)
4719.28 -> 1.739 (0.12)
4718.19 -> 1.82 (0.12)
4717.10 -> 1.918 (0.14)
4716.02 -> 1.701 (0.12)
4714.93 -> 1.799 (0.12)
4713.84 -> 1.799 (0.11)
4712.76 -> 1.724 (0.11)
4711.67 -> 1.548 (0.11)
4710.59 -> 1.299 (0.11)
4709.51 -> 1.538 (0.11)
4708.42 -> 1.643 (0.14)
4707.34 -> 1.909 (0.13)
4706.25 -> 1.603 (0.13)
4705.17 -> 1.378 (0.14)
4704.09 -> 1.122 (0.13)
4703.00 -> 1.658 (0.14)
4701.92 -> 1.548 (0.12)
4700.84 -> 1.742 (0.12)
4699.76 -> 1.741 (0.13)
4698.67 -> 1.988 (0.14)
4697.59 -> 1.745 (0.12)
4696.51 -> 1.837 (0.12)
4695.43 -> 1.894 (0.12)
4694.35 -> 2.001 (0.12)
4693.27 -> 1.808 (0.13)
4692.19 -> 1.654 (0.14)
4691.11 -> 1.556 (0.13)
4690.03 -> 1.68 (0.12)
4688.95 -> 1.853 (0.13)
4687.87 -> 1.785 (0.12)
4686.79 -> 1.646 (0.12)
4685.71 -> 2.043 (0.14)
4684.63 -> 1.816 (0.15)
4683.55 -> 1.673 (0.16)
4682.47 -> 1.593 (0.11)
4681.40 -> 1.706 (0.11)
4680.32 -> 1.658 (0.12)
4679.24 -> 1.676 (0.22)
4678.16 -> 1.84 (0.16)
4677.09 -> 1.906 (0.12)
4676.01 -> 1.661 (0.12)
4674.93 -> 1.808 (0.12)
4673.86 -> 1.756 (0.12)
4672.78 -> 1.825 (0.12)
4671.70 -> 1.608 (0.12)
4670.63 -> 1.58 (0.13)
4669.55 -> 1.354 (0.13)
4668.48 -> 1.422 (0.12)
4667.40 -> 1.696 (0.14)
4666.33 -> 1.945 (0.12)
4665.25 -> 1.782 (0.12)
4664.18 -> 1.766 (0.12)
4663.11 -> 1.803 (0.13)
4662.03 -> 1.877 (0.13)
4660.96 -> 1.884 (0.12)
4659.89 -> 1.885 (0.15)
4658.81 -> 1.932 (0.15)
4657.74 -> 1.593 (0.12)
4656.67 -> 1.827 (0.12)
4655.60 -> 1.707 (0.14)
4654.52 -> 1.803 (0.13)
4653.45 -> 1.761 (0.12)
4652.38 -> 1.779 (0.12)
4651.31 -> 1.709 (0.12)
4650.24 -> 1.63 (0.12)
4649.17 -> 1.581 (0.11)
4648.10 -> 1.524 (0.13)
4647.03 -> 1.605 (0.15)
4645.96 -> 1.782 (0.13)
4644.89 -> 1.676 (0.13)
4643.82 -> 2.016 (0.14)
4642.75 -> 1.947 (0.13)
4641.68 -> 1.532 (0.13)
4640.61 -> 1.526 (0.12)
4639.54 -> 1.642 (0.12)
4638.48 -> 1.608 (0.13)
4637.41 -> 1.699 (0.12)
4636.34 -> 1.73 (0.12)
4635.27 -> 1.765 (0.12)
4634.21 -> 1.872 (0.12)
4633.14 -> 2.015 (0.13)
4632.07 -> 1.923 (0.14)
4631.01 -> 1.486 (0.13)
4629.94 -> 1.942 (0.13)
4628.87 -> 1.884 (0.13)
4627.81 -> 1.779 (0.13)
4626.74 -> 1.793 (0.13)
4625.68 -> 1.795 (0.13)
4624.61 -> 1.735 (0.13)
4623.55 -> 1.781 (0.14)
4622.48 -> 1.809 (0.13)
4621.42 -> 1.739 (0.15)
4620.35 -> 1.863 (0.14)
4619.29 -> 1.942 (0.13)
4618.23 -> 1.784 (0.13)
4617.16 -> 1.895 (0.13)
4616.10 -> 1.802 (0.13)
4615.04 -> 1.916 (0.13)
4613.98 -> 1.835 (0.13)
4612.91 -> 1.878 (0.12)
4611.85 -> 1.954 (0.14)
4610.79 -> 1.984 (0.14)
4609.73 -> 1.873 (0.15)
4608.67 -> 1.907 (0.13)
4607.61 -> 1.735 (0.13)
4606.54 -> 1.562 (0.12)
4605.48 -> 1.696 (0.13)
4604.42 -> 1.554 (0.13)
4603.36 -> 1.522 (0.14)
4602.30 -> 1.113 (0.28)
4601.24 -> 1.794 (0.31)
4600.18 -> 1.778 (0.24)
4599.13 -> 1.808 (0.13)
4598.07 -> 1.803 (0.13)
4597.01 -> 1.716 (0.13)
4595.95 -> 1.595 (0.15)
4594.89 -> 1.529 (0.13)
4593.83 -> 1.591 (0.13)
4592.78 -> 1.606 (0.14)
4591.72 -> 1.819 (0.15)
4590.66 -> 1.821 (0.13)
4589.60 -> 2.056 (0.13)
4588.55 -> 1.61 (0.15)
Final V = 0.96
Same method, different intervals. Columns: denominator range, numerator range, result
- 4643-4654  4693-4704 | 1.03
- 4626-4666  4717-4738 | 0.99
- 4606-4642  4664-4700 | 0.97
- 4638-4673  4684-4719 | 1.00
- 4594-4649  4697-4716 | 0.93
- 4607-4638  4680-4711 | 0.93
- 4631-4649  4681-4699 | 1.03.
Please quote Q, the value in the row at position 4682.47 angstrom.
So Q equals 1.593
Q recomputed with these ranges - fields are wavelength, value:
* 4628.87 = 1.884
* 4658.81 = 1.932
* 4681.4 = 1.706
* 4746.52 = 1.798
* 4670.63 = 1.58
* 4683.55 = 1.673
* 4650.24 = 1.63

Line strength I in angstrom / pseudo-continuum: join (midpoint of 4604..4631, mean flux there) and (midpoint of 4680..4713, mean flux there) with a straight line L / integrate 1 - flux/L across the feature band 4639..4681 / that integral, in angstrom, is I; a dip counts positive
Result 0.5 angstrom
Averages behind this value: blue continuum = 1.81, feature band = 1.73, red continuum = 1.69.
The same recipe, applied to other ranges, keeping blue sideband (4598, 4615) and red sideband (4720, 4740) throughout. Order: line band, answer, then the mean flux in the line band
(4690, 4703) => -0.27 angstrom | 1.77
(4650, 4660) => -0.16 angstrom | 1.76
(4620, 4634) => -0.59 angstrom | 1.81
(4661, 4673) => 0.22 angstrom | 1.7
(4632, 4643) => -0.01 angstrom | 1.74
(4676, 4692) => -0.09 angstrom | 1.74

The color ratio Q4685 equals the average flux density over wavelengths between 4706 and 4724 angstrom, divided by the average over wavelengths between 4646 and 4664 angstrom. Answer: 0.99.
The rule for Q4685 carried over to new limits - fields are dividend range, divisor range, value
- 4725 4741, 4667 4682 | 1.02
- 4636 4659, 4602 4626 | 0.96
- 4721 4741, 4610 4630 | 0.93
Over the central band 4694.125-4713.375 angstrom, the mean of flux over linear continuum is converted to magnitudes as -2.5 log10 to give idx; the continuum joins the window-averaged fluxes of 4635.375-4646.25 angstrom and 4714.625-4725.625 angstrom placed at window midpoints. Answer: 0.07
